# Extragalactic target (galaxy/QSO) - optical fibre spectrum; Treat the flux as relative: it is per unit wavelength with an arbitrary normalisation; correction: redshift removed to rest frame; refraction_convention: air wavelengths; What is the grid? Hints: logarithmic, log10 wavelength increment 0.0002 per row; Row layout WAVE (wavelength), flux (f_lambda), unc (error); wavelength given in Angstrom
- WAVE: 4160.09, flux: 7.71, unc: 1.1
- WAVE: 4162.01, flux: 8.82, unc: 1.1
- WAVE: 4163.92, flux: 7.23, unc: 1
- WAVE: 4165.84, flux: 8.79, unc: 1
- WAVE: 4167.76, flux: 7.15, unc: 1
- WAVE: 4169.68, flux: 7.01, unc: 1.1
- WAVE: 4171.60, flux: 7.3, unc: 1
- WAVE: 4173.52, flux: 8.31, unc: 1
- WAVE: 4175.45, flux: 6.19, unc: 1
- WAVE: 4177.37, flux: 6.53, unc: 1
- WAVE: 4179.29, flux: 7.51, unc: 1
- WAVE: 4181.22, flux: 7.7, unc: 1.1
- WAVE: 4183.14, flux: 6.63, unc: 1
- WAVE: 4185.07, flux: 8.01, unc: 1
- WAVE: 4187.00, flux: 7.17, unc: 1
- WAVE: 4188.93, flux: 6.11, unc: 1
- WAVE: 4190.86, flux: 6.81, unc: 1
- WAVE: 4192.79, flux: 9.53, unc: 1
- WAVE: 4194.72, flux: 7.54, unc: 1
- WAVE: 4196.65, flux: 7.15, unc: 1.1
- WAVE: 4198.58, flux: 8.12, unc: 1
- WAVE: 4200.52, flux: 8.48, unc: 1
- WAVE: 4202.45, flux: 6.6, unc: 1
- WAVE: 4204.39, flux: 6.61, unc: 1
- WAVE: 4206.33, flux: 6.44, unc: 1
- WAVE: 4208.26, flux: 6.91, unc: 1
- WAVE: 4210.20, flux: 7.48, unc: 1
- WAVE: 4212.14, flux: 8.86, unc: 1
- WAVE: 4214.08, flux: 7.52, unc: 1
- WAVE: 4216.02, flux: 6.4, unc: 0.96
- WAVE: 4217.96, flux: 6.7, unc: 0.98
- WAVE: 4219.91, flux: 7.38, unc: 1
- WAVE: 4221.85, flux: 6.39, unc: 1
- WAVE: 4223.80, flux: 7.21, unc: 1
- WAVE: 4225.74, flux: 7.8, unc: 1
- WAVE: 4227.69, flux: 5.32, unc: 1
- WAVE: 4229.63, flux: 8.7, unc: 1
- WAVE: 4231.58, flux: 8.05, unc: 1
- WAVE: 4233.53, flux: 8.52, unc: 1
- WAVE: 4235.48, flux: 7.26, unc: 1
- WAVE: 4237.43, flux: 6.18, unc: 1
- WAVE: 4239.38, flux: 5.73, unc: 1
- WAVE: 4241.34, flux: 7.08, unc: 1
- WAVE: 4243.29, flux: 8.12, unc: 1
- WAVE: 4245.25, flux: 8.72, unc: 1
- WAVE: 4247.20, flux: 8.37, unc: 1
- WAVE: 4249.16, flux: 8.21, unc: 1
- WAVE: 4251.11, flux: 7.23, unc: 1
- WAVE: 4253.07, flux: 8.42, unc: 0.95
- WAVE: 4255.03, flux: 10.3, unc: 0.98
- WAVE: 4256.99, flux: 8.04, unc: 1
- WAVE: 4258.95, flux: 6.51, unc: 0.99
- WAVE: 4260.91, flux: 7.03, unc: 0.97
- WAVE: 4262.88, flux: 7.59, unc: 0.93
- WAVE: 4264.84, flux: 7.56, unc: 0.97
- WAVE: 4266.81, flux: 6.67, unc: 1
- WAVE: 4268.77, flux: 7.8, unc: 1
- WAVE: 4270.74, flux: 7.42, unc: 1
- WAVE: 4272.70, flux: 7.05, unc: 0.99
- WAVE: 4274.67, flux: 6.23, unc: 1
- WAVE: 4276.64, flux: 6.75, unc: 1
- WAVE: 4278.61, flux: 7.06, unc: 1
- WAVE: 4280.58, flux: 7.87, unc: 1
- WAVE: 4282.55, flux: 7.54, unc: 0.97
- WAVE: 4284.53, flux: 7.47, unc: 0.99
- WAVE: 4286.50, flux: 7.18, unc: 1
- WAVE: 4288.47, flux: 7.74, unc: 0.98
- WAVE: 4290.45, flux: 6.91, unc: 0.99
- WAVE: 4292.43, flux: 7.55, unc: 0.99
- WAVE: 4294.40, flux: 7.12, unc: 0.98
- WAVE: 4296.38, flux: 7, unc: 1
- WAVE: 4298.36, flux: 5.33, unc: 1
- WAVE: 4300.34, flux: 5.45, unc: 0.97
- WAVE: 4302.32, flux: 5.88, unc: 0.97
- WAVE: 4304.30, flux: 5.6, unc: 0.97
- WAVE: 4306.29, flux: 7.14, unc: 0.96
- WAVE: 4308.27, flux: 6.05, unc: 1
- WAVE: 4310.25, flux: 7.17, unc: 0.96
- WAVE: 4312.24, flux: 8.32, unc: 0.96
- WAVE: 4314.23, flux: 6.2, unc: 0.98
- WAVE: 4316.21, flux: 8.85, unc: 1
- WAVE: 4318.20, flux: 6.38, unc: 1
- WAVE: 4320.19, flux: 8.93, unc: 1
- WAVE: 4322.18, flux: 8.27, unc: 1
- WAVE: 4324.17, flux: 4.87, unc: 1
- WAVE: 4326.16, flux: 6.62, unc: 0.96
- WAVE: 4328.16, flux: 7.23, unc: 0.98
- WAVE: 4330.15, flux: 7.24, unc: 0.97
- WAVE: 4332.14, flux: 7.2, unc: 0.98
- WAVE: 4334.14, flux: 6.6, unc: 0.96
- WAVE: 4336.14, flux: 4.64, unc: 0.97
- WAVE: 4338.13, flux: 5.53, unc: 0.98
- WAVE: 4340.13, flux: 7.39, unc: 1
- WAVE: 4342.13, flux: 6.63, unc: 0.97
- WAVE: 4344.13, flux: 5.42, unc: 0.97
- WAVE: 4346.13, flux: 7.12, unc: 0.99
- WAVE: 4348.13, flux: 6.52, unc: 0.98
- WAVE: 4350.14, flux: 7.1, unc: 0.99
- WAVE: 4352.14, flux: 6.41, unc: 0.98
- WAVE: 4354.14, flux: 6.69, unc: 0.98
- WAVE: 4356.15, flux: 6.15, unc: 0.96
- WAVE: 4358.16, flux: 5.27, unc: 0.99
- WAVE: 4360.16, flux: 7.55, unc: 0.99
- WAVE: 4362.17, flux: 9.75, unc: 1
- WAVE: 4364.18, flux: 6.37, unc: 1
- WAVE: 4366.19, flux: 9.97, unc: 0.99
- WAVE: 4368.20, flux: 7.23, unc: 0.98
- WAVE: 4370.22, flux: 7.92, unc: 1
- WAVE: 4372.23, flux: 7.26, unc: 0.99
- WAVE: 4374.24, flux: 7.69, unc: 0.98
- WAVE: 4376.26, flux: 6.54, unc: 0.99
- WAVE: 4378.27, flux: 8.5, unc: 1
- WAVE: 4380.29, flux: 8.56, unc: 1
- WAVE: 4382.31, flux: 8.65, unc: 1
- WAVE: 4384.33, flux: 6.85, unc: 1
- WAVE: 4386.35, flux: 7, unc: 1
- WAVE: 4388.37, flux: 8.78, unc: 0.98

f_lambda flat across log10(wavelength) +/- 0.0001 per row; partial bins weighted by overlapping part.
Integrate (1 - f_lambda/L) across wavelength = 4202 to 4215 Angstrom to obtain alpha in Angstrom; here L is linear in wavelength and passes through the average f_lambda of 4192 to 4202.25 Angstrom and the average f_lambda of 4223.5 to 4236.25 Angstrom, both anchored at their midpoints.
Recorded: 1.1 Angstrom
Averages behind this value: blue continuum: 8.03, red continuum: 7.58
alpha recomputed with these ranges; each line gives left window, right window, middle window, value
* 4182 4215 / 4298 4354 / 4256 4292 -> -1.5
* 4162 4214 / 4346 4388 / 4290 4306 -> 2.3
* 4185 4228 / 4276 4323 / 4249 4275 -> -1.6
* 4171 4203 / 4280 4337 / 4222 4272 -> -2.9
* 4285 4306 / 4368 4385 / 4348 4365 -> 1.3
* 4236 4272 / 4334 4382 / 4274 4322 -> 2.3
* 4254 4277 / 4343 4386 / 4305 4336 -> 1.3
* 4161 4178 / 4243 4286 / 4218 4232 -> 0.7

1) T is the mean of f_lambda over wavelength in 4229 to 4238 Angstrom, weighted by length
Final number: 7.77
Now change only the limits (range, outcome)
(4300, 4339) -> 6.73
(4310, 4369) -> 6.98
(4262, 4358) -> 6.85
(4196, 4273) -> 7.45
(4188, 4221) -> 7.33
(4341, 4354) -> 6.55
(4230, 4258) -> 7.89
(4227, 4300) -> 7.39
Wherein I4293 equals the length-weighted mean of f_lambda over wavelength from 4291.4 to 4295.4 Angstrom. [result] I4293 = 7.33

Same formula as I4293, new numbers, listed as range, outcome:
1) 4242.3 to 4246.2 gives 8.41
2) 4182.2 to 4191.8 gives 6.94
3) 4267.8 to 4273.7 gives 7.42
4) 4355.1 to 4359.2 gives 5.74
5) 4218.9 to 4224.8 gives 6.99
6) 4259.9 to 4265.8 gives 7.39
